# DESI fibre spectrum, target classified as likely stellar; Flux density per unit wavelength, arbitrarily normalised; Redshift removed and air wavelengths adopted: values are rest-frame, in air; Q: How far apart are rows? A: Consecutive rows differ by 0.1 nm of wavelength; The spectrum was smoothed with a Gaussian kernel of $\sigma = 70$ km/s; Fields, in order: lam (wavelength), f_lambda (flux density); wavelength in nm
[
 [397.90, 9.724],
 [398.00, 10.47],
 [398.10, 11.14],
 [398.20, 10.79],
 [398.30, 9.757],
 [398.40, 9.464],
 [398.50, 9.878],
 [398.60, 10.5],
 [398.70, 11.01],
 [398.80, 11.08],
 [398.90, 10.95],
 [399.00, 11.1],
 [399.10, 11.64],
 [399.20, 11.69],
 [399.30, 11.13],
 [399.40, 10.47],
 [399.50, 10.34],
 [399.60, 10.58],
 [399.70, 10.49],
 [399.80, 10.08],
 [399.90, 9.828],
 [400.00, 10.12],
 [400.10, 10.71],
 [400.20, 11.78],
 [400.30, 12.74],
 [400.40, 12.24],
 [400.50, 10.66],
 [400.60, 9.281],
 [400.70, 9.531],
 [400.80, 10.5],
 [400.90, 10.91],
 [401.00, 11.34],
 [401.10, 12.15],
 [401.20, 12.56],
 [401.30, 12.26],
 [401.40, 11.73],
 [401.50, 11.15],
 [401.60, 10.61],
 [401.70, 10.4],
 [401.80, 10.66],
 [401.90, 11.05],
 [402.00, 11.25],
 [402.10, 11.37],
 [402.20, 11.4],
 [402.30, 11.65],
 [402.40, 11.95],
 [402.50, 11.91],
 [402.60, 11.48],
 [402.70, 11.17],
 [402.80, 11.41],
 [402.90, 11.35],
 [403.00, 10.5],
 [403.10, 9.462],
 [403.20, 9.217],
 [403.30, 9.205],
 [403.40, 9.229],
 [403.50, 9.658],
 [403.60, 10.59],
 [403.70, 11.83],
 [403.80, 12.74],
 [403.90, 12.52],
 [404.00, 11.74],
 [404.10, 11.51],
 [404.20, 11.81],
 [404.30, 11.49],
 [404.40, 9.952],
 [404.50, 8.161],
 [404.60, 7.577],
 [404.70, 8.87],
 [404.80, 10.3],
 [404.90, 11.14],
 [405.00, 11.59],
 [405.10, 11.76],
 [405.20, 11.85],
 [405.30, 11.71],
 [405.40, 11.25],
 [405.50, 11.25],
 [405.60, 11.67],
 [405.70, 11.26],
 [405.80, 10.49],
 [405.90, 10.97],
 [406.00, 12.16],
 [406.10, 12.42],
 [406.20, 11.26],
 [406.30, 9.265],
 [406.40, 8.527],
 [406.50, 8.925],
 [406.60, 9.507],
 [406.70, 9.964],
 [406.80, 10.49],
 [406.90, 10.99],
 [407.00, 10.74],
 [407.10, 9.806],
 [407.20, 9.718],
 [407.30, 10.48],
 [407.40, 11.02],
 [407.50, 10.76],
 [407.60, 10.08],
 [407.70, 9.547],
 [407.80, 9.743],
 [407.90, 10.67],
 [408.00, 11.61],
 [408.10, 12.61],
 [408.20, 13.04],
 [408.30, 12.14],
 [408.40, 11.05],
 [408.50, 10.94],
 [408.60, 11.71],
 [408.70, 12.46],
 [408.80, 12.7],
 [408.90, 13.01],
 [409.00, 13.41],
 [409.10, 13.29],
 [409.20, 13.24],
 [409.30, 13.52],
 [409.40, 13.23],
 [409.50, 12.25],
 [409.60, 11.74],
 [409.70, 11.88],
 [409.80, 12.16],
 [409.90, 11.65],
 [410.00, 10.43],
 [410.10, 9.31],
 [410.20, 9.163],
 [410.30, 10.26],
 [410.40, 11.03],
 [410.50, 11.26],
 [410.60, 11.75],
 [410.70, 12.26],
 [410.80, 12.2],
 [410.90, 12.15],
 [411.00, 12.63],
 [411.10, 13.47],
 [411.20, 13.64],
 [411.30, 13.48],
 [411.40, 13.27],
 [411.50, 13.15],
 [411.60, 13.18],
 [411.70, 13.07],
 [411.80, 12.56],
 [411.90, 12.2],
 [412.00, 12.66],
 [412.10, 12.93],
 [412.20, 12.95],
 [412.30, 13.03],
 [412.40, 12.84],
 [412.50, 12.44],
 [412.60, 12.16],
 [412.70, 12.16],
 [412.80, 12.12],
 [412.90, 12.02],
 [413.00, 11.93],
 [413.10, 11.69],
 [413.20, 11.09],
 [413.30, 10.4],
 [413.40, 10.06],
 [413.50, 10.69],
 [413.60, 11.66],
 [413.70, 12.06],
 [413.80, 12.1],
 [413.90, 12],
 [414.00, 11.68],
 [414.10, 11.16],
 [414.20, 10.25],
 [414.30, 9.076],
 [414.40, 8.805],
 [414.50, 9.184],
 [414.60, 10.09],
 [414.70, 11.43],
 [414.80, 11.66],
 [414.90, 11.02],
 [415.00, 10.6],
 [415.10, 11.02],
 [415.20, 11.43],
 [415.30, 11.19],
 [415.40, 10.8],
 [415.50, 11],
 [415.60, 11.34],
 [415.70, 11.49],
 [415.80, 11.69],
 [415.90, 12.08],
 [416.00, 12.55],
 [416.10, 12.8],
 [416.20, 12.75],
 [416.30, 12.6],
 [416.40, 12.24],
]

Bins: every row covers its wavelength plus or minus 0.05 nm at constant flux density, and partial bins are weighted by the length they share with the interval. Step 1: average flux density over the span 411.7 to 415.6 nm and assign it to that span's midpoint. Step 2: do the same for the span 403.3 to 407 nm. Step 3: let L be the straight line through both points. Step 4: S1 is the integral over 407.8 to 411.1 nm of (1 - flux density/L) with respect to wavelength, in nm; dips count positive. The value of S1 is -0.24 nm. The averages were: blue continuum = 10.7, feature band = 11.9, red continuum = 11.4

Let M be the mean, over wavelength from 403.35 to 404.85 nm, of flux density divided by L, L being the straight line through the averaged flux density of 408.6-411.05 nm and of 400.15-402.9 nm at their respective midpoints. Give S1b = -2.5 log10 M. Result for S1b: 0.10 mag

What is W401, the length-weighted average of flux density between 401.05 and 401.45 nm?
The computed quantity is 12.2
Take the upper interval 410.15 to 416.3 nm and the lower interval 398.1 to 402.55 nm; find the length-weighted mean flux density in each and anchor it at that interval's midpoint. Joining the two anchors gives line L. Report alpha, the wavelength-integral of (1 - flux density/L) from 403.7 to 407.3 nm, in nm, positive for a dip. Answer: 0.17 nm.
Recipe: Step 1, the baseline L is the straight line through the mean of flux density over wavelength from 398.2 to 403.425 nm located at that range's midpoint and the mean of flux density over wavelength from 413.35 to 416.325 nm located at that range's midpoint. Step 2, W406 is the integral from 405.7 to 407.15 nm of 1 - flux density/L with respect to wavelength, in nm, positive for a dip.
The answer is 0.08 nm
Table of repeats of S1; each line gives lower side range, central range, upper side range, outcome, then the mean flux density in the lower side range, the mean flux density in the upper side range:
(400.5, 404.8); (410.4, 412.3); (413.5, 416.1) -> -0.28 nm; 10.8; 11.1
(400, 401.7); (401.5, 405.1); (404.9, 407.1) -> 0.08 nm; 11.2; 10.8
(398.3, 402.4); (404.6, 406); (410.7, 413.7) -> 0.06 nm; 11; 12.3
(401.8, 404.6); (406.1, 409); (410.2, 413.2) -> 0.19 nm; 10.9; 12.4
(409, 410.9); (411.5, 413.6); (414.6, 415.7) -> -0.13 nm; 11.8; 11.1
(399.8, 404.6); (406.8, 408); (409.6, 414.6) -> 0.10 nm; 10.9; 11.7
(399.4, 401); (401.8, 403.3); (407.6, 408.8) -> -0.02 nm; 10.7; 11.4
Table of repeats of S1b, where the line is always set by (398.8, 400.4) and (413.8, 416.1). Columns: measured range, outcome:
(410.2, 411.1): -0.06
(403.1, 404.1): 0.03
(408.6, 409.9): -0.15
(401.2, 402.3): -0.03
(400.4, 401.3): -0.01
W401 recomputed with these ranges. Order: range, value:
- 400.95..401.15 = 11.7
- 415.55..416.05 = 11.8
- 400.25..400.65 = 11.2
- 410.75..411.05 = 12.3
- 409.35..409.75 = 12.3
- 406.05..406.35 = 11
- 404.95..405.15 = 11.7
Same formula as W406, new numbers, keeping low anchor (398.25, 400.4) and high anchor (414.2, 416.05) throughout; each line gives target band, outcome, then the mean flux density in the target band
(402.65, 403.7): 0.052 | 10.3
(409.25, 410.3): -0.060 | 11.5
